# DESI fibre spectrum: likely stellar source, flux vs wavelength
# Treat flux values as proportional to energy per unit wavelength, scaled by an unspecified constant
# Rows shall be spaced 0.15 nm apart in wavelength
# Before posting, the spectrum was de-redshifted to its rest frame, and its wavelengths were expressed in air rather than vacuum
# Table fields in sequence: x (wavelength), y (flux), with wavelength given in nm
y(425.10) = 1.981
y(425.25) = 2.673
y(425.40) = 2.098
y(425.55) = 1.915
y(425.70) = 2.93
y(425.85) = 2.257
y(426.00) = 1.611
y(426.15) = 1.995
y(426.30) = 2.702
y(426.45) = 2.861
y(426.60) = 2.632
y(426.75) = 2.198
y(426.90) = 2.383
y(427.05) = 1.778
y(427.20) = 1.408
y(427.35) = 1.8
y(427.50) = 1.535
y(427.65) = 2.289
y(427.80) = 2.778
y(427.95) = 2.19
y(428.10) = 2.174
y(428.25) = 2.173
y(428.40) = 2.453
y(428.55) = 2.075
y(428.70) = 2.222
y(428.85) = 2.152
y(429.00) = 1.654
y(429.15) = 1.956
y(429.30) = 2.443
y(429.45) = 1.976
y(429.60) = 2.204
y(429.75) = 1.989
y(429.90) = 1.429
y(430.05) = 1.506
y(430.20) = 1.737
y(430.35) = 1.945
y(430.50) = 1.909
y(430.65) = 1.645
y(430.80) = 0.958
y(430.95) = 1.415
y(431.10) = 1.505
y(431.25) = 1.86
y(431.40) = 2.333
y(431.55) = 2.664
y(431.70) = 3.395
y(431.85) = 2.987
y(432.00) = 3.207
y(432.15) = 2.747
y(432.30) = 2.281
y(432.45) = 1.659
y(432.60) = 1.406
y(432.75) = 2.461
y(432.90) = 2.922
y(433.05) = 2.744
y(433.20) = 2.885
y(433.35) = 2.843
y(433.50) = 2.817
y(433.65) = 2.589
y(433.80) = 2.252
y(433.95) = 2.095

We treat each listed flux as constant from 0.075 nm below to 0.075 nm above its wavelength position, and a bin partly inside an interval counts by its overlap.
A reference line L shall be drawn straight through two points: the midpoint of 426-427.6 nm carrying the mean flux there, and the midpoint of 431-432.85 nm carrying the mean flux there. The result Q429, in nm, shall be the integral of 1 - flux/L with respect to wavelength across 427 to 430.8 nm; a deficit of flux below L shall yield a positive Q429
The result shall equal 0.43 nm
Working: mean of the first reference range 2.11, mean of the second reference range 2.37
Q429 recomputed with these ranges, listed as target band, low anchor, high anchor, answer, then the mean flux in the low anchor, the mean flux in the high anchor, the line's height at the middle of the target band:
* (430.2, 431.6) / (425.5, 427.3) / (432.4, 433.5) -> 0.353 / 2.22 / 2.46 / 2.39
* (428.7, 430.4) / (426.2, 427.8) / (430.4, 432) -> 0.177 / 2.19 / 2.12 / 2.14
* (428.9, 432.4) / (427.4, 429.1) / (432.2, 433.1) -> 0.206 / 2.15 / 2.25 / 2.2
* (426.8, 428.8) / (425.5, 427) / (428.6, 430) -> 0.058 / 2.35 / 2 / 2.17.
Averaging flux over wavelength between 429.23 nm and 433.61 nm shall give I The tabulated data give 2.21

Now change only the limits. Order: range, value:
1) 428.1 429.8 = 2.12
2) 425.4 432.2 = 2.13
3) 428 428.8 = 2.22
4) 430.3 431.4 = 1.65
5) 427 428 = 1.97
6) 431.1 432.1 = 2.65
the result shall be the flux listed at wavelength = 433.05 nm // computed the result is 2.744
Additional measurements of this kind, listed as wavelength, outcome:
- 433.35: 2.843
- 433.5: 2.817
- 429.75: 1.989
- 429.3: 2.443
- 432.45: 1.659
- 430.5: 1.909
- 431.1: 1.505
